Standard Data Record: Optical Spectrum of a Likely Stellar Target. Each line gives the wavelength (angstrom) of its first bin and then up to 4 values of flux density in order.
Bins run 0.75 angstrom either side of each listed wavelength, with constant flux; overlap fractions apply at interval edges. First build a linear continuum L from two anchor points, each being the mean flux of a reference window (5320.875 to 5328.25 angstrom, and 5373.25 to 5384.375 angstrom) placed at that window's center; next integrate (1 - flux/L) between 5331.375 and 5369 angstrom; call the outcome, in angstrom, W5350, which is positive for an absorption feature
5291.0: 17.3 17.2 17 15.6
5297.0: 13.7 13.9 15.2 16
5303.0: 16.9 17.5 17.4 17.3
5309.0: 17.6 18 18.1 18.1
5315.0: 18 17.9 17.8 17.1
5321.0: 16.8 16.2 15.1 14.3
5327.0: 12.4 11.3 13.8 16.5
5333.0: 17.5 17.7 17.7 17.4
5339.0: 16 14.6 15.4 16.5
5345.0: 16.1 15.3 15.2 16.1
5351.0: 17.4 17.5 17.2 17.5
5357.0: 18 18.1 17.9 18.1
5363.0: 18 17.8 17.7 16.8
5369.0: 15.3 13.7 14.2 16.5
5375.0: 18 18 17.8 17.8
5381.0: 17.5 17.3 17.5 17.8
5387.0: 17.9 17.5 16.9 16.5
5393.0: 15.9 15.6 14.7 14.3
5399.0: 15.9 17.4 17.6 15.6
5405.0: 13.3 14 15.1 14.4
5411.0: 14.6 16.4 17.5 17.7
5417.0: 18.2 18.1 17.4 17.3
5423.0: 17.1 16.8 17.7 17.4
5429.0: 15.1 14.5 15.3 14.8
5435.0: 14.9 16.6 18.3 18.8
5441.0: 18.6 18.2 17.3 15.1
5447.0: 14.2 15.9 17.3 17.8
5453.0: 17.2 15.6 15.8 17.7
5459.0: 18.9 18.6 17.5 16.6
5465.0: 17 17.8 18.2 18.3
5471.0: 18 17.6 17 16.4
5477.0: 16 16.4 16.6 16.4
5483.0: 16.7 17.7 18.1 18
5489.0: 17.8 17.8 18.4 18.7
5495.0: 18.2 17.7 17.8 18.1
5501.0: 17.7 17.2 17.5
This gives -2.2 angstrom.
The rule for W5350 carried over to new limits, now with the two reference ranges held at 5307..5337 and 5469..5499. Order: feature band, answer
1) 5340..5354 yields 0.4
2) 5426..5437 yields 1.0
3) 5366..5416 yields 1.8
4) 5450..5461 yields 0.0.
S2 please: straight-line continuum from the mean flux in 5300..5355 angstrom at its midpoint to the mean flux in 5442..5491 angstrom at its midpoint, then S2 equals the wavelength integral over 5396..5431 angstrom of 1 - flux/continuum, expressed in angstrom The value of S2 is 1.3 angstrom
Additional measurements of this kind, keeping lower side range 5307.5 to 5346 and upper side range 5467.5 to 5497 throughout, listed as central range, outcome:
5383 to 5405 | 0.6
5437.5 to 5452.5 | 0.1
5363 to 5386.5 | -0.4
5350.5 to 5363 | -0.9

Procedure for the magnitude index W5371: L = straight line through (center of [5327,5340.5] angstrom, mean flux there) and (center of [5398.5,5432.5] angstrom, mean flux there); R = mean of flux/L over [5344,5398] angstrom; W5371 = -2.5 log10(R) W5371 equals -0.057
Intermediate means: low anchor 15.7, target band 16.8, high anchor 16.3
